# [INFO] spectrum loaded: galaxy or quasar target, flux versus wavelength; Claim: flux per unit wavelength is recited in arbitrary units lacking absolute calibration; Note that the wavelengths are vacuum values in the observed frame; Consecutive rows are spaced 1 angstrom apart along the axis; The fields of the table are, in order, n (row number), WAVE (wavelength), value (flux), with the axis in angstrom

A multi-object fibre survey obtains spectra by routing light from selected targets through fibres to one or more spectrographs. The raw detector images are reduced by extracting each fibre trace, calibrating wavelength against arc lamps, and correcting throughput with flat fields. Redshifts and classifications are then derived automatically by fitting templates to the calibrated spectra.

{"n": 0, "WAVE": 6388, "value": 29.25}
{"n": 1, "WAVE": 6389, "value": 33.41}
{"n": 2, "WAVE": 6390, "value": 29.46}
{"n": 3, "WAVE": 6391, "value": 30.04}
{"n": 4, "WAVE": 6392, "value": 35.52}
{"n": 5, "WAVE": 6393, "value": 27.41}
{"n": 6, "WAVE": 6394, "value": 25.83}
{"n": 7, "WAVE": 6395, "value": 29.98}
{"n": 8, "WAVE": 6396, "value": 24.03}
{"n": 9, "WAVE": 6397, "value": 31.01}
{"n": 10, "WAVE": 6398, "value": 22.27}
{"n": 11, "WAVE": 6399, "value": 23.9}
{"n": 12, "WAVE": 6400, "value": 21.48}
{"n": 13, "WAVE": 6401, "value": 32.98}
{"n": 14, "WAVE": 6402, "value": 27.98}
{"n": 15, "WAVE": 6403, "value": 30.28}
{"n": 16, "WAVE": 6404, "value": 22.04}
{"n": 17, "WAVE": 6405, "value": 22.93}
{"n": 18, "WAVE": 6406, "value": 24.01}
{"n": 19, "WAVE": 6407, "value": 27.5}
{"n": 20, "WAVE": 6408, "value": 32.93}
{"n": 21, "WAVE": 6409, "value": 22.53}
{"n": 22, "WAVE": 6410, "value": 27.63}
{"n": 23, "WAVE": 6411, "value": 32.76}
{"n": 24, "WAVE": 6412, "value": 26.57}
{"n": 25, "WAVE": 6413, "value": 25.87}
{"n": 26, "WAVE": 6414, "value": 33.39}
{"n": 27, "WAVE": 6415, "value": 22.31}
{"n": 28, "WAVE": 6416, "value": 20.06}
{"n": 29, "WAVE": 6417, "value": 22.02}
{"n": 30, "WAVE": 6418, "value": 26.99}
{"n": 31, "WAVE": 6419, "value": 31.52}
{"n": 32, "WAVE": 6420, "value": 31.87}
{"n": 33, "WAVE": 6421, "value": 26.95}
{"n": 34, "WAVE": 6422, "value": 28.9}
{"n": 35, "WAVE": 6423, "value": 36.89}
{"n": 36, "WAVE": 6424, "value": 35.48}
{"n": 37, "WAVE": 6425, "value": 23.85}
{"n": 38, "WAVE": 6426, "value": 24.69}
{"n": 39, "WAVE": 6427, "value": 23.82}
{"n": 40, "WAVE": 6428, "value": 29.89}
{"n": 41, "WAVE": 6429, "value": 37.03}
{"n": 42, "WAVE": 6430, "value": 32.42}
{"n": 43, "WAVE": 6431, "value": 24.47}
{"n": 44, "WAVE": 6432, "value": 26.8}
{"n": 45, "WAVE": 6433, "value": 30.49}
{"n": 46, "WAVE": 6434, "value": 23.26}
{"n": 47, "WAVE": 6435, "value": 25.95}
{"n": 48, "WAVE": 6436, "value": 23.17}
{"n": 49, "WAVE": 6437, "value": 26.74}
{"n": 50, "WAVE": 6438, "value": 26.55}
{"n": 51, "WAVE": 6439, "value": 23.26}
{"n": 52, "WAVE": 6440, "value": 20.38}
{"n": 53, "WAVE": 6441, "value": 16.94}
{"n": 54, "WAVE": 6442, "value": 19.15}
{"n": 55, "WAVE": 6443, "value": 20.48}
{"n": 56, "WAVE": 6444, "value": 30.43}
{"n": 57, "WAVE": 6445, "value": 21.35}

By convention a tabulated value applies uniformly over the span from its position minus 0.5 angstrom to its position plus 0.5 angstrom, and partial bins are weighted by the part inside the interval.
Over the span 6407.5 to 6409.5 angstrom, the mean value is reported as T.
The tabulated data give 27.7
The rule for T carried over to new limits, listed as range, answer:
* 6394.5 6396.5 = 27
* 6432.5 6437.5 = 25.9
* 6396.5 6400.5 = 24.7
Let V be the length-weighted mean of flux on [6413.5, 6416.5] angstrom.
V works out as 25.3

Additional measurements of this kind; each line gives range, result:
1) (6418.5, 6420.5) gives 31.7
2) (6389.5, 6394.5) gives 29.7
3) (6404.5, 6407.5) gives 24.8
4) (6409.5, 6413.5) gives 28.2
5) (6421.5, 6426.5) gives 30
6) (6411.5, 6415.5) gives 27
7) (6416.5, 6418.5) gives 24.5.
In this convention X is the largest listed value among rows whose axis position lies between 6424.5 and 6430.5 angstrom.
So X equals 37.03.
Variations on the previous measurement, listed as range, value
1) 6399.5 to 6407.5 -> 32.98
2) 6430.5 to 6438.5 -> 30.49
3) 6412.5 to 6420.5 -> 33.39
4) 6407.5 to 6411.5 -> 32.93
